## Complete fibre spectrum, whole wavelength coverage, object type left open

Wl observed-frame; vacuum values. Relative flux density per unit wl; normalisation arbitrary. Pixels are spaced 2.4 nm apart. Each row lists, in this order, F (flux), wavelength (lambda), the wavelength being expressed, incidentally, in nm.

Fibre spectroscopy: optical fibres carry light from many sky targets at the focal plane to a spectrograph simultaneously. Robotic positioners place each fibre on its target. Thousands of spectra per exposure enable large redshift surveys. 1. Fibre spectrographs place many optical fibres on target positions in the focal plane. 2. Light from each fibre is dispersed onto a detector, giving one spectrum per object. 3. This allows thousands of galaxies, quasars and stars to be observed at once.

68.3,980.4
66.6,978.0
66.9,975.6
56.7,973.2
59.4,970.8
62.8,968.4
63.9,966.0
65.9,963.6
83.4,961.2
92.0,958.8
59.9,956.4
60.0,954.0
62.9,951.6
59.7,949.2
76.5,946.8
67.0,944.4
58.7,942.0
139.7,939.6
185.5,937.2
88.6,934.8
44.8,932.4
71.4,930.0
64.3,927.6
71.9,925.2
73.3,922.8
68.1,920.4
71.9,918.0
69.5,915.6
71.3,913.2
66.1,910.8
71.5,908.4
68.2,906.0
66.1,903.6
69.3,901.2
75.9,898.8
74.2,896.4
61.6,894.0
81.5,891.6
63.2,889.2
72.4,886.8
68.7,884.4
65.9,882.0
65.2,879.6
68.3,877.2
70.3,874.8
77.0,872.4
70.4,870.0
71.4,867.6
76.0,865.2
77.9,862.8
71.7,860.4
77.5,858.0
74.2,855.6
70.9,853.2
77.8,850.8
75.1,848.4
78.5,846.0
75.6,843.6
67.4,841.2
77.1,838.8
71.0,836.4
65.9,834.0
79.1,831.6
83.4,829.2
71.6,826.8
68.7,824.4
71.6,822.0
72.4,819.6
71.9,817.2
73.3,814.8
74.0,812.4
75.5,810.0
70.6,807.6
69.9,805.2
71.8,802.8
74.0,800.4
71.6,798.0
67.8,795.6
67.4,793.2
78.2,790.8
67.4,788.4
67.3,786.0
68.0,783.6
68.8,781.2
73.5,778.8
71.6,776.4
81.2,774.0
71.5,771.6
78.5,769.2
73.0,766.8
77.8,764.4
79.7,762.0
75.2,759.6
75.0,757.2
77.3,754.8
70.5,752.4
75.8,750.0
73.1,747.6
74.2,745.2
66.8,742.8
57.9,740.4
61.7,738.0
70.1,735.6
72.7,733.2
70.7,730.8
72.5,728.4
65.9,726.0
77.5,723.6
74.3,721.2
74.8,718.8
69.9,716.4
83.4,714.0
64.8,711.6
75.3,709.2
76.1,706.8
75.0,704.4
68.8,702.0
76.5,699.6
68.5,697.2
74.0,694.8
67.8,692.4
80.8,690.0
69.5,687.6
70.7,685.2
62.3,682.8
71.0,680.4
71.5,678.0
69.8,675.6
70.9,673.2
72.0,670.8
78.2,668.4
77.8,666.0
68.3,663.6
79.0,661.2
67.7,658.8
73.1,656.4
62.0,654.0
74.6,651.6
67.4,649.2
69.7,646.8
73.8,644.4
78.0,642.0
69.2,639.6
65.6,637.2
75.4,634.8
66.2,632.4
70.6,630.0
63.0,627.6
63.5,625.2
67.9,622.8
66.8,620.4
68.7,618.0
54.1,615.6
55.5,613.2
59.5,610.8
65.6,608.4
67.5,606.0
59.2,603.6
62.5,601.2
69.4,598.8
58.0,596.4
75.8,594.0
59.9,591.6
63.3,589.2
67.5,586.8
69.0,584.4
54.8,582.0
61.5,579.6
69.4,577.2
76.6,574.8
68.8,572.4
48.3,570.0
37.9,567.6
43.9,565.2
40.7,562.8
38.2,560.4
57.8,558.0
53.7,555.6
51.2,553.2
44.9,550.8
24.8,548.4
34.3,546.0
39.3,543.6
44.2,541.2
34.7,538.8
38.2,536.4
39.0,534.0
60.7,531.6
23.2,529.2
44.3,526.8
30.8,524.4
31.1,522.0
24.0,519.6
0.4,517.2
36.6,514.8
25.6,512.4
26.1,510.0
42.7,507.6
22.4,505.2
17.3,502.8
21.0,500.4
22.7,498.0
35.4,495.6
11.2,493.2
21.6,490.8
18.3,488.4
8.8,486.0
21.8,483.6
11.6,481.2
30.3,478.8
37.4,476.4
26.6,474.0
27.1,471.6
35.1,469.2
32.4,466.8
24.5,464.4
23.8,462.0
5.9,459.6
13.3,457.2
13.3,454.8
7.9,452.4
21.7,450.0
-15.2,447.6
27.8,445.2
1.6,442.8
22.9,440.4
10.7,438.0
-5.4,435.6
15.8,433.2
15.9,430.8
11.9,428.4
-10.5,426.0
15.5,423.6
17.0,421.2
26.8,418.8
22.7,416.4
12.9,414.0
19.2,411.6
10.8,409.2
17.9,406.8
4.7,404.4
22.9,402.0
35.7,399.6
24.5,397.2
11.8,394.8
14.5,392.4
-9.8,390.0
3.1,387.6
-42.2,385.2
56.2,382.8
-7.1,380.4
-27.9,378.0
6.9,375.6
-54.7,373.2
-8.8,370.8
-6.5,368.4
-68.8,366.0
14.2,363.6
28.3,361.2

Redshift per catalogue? 0.427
